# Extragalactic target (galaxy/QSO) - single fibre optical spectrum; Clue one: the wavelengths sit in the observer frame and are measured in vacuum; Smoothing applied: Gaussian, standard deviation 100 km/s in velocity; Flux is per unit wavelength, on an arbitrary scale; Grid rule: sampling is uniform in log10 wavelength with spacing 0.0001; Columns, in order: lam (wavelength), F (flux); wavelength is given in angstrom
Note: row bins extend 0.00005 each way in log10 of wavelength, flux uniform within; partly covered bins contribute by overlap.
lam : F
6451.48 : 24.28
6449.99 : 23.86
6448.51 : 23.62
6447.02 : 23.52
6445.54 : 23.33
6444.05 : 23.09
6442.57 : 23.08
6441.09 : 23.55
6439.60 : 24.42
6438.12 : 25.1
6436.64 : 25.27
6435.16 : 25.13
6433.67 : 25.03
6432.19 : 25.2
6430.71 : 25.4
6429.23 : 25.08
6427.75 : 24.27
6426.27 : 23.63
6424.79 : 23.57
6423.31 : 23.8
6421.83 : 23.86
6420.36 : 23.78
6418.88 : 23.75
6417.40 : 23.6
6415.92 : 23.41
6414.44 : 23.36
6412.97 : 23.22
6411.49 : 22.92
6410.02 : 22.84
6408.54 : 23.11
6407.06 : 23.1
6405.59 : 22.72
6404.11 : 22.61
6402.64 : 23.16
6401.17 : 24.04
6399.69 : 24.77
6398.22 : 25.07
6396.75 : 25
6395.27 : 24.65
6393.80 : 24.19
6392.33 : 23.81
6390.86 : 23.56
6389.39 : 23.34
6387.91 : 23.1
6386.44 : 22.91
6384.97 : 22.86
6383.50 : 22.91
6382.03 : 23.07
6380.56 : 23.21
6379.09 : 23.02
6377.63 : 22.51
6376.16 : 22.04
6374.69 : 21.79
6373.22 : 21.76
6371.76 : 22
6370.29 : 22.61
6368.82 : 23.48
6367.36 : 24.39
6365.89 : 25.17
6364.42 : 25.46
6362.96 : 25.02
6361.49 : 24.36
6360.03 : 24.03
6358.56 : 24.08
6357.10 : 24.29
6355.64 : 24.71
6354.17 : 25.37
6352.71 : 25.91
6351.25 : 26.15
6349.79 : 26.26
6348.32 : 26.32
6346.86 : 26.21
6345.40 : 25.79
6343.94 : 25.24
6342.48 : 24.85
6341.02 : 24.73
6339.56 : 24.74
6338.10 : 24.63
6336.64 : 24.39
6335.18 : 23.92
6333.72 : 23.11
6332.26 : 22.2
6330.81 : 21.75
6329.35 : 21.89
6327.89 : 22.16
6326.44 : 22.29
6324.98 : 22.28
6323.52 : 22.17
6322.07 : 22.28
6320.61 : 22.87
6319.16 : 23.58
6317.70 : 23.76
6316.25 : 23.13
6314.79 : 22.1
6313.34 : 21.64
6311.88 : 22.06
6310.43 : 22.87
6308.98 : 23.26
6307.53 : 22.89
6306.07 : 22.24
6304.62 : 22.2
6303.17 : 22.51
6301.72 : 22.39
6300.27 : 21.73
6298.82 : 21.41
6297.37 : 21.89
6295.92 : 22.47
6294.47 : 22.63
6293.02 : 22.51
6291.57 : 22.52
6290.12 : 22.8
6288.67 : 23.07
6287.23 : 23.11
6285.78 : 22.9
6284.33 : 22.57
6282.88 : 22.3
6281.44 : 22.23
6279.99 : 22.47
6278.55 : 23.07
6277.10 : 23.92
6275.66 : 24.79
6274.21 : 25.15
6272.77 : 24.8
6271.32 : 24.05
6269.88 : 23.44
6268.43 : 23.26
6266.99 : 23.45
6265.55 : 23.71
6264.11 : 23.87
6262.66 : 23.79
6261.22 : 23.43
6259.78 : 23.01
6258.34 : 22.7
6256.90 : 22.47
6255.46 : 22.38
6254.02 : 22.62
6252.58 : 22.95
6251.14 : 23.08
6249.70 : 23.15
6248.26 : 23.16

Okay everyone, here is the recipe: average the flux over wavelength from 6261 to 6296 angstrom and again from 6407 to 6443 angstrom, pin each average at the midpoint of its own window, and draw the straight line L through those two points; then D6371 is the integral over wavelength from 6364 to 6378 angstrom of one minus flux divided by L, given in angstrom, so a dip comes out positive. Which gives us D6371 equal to 0.4 angstrom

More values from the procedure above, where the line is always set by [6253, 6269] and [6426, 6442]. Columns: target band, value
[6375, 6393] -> 1.0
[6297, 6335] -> 2.0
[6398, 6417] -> 0.9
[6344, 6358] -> -1.0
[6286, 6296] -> 0.3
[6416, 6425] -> 0.3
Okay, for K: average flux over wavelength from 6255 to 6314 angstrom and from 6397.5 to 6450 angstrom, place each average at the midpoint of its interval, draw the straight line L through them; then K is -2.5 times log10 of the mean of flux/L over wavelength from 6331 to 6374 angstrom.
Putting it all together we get -0.05 mag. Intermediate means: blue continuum 22.9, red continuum 23.9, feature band 24.5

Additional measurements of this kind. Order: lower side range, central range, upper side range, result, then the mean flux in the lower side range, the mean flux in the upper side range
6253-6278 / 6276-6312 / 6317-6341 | 0.03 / 23.6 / 23.1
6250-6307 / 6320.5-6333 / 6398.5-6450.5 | 0.05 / 23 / 23.8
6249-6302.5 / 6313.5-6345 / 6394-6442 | 0.01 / 23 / 24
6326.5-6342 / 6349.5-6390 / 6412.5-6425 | -0.01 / 23.3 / 23.6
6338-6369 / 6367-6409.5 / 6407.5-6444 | 0.06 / 25.1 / 24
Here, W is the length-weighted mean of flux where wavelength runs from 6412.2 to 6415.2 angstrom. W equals 23.3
